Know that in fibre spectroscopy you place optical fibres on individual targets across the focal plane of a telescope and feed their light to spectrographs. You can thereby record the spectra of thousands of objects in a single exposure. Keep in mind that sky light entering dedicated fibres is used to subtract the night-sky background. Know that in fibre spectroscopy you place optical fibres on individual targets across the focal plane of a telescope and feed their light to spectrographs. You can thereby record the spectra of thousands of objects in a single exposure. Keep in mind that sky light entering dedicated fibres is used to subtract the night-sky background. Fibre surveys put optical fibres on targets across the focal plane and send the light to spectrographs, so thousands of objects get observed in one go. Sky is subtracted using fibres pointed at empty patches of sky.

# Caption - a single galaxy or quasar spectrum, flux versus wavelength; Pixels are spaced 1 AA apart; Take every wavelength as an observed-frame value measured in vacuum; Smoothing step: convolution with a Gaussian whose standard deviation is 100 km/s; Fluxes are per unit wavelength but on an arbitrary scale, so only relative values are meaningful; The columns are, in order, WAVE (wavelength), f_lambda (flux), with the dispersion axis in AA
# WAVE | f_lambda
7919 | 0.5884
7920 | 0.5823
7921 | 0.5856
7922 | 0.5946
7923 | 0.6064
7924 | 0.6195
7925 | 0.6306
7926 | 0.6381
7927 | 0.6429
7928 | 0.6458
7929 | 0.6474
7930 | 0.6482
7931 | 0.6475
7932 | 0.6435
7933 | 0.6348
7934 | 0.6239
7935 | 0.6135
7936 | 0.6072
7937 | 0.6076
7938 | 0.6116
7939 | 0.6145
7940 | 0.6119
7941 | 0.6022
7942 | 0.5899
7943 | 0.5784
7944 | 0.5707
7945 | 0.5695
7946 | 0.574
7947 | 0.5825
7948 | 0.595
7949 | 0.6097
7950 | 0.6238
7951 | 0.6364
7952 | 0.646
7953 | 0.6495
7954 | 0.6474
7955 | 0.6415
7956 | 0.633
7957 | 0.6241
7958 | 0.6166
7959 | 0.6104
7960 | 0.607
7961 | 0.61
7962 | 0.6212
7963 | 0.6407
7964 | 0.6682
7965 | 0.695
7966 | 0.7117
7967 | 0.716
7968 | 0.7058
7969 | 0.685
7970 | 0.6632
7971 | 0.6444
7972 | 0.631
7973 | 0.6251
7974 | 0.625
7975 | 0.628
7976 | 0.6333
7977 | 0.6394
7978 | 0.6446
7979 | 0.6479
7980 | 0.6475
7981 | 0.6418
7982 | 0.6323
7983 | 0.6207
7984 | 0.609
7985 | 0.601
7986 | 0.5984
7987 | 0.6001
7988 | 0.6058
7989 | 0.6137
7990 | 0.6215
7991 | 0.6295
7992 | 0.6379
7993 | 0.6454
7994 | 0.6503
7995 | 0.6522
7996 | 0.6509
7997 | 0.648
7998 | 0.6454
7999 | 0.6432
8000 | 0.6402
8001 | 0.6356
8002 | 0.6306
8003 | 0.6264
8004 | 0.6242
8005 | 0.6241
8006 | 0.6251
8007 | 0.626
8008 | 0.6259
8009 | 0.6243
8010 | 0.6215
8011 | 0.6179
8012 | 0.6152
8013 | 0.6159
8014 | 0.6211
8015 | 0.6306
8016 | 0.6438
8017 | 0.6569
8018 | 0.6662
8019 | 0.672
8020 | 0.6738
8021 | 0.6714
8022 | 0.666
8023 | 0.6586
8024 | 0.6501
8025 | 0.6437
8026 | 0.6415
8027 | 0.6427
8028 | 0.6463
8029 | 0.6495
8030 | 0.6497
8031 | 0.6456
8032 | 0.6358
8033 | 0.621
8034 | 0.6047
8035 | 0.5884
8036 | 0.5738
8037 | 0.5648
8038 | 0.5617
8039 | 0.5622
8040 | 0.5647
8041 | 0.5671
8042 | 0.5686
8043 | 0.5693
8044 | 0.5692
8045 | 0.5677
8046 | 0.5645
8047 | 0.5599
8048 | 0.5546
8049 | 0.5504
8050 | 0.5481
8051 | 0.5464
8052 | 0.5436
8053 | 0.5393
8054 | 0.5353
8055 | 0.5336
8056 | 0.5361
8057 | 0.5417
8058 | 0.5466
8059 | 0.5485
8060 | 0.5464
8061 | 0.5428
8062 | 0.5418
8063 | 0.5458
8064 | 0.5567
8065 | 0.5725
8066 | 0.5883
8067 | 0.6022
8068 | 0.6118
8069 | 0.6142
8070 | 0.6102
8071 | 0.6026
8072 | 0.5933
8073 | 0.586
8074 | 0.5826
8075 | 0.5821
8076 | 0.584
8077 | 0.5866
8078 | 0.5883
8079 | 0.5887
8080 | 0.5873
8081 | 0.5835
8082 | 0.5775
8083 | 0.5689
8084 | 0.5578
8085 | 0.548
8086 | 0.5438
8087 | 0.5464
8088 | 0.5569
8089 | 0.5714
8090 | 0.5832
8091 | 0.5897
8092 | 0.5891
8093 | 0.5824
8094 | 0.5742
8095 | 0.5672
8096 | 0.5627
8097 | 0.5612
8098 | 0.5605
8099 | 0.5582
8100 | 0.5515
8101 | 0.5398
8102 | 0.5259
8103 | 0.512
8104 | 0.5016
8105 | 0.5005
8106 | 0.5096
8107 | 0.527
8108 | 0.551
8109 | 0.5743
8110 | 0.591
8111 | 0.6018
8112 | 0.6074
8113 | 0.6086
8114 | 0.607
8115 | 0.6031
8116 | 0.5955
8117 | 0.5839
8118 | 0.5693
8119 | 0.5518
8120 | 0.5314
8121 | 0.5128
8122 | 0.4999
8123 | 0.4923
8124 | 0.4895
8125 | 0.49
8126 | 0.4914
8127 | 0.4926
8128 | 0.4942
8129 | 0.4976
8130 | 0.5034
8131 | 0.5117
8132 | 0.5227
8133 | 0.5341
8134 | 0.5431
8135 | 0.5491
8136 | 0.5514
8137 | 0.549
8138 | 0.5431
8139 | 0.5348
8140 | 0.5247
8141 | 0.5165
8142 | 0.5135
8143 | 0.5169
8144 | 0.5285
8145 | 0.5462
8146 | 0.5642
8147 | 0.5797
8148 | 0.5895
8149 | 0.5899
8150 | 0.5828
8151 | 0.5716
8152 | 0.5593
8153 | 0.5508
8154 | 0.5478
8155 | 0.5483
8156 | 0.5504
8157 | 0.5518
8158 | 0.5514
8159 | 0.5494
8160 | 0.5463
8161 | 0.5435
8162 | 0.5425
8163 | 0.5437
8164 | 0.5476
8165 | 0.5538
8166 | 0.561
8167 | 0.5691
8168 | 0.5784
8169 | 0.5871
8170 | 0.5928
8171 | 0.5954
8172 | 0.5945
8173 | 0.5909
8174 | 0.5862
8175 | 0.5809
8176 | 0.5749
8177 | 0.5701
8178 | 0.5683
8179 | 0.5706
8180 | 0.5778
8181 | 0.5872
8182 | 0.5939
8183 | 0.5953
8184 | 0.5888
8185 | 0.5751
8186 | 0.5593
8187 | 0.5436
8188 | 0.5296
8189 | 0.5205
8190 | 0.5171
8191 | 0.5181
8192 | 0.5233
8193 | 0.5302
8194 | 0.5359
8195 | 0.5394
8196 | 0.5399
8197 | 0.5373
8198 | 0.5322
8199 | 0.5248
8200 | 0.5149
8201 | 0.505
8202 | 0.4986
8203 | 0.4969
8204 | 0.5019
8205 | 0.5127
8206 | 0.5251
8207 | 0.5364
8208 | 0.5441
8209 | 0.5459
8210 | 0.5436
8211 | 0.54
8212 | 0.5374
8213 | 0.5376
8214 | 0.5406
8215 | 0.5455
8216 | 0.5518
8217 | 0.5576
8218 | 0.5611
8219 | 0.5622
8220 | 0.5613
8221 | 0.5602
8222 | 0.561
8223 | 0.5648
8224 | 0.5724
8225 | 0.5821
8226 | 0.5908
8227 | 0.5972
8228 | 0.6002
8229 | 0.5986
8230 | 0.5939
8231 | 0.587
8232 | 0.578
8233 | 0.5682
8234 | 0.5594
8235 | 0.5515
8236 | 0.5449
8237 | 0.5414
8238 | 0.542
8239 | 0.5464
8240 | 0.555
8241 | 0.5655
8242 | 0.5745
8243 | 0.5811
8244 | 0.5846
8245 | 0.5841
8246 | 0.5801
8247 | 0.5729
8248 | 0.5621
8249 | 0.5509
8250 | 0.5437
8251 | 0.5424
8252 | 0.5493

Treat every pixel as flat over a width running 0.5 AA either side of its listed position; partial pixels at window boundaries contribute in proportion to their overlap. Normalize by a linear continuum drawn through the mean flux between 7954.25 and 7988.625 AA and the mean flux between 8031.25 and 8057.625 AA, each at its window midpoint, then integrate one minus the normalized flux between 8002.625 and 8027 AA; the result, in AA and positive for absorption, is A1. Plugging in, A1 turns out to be -1.8 AA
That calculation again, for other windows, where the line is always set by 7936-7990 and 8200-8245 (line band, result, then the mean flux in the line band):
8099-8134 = 2.8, 0.538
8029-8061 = 1.9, 0.569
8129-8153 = 1.4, 0.544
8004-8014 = -0.1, 0.622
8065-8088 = 0.5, 0.583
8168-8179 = -0.3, 0.583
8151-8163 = 0.5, 0.55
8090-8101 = 0.4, 0.569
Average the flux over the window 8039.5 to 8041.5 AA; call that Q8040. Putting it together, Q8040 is 0.566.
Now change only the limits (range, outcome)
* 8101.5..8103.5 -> 0.519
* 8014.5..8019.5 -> 0.654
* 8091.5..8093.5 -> 0.586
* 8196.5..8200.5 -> 0.527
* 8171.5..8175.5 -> 0.588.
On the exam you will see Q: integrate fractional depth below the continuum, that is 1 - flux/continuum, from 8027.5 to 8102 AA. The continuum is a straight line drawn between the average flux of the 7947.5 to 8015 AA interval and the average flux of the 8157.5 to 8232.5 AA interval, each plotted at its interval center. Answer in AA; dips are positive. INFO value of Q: 3.8 AA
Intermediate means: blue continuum 0.635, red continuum 0.556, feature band 0.573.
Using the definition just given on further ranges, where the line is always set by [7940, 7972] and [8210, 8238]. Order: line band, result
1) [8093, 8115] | 1.31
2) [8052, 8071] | 1.32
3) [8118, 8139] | 2.45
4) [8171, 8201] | 0.93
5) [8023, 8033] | -0.51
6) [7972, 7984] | -0.16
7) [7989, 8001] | -0.38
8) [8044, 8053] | 0.79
